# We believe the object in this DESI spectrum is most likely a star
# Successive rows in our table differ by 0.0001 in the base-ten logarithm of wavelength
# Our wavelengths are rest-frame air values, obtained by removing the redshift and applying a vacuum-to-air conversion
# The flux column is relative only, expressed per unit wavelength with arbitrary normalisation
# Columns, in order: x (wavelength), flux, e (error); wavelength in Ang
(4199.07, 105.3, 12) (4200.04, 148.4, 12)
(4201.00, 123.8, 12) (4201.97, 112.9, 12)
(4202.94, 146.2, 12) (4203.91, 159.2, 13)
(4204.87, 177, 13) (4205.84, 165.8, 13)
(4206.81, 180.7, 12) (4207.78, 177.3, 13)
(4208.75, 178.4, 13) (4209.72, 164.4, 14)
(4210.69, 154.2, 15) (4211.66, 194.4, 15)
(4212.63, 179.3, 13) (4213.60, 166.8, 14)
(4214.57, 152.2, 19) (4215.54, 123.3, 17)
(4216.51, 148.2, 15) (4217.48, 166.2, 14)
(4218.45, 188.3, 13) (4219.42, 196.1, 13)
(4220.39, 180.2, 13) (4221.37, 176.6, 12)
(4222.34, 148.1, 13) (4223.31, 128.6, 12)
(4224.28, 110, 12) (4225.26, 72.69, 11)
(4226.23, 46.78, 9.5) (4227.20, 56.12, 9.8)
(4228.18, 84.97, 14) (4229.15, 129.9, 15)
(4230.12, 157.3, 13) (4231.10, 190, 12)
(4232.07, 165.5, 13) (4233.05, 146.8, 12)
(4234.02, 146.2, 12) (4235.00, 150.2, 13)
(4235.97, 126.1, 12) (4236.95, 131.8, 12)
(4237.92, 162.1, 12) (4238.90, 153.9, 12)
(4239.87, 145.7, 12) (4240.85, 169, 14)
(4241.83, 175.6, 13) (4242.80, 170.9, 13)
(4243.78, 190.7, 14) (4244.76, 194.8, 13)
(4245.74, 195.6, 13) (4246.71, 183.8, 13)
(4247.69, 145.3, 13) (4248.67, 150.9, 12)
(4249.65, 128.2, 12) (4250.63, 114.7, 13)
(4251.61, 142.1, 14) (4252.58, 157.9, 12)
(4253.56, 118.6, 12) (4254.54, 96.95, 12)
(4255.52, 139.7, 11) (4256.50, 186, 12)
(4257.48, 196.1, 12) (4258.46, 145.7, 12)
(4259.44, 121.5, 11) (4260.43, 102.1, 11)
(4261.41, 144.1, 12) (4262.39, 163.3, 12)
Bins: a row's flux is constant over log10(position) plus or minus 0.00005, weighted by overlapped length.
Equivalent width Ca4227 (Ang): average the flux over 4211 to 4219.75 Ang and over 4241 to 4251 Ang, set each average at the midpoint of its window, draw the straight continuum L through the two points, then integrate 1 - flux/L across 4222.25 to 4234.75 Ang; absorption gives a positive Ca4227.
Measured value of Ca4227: 3.4 Ang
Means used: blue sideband 168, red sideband 166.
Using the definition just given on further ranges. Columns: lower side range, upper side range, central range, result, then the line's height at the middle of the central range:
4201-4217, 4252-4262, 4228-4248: -1.45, 149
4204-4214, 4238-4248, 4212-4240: 4.91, 173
